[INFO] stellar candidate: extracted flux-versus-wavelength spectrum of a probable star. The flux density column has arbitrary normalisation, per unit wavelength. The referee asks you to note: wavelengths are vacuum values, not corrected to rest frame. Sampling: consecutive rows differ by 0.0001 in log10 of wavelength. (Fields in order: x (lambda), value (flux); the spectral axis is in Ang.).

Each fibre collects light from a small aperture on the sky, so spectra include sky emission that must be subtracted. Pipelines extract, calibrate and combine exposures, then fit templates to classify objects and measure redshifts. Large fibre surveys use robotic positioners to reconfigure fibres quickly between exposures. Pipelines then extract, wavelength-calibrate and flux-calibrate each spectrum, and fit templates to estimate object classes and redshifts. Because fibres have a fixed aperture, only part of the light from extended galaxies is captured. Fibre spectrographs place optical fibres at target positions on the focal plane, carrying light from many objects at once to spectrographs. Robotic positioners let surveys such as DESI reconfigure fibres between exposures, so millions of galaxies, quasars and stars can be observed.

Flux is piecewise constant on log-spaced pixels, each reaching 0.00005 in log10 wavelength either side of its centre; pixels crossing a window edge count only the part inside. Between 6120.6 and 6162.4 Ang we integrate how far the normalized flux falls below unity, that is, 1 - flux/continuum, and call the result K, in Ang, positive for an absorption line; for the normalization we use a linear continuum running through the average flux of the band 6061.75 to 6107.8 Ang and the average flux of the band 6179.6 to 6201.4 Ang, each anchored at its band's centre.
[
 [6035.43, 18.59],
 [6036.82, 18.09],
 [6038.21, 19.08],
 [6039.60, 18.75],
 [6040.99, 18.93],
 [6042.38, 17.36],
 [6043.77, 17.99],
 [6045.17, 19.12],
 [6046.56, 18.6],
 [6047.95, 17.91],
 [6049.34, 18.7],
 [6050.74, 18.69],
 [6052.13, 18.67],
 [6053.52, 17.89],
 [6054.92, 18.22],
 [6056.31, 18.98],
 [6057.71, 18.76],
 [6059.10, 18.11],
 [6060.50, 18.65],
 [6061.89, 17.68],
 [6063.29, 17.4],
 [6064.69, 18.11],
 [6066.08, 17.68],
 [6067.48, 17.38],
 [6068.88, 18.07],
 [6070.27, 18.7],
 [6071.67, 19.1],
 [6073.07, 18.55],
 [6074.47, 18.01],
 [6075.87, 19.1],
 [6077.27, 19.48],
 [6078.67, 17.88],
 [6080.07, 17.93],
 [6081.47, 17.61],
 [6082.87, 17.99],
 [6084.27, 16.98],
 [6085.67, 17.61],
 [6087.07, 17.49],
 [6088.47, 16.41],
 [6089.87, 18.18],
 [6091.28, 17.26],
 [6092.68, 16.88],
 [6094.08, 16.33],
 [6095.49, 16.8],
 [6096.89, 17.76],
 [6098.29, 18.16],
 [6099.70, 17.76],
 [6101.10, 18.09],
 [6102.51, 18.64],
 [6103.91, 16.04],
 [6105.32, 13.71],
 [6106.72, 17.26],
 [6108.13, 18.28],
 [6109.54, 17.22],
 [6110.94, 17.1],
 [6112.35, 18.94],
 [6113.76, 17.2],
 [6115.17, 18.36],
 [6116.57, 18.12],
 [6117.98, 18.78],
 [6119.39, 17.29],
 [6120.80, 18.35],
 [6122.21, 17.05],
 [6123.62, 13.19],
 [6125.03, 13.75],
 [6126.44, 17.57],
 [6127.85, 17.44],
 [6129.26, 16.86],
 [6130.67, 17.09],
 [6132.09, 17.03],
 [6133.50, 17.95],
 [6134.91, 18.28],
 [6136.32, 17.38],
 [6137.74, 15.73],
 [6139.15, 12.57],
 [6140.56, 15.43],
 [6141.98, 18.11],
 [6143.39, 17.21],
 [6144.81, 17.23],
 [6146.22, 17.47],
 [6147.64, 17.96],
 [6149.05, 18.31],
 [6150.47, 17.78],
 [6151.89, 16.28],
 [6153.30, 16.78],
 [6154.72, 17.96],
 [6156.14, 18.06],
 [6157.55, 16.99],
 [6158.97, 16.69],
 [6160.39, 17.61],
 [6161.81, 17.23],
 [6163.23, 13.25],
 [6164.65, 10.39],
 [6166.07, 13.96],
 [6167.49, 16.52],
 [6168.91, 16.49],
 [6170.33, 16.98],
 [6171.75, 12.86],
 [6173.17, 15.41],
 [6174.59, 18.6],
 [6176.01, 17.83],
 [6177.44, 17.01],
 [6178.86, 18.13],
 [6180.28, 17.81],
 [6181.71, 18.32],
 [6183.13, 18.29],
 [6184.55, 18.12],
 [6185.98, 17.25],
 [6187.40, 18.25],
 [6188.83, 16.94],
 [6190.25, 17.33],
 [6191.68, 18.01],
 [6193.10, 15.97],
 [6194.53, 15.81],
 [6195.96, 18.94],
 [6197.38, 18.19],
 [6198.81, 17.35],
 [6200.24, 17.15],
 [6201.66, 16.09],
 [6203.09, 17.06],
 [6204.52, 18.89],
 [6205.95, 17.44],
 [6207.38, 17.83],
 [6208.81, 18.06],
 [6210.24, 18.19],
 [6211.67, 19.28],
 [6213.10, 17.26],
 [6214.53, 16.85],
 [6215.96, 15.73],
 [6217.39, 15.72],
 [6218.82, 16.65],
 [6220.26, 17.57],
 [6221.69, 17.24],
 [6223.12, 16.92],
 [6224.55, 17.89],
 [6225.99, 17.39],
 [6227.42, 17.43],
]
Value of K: 1.7 Ang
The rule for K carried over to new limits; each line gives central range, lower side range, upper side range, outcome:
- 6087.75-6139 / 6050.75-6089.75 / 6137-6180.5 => 0.53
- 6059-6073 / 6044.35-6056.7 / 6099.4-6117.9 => 0.10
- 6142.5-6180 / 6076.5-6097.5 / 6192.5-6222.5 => 1.69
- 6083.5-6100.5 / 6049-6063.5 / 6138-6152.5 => 0.41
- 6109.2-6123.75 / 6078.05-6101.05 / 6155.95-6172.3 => -0.71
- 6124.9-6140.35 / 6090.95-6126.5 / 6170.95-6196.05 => 0.53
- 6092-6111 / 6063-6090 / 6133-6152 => 0.50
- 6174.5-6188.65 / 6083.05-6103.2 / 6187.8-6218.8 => -0.44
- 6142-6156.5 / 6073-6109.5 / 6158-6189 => -0.60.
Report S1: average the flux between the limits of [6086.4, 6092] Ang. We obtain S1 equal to 17.3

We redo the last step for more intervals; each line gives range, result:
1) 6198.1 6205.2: 17.3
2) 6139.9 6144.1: 16.9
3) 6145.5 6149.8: 17.9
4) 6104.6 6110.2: 16.6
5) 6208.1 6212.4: 18.5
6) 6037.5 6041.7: 18.9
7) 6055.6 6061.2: 18.6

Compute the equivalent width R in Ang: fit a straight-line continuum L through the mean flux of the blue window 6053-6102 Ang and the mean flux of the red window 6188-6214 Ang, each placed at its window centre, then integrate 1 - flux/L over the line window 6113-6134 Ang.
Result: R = 0.8 Ang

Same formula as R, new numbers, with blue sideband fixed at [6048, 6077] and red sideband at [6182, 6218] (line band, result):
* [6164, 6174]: 1.7 Ang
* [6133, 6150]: 0.8 Ang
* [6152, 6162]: 0.3 Ang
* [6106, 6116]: 0.1 Ang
